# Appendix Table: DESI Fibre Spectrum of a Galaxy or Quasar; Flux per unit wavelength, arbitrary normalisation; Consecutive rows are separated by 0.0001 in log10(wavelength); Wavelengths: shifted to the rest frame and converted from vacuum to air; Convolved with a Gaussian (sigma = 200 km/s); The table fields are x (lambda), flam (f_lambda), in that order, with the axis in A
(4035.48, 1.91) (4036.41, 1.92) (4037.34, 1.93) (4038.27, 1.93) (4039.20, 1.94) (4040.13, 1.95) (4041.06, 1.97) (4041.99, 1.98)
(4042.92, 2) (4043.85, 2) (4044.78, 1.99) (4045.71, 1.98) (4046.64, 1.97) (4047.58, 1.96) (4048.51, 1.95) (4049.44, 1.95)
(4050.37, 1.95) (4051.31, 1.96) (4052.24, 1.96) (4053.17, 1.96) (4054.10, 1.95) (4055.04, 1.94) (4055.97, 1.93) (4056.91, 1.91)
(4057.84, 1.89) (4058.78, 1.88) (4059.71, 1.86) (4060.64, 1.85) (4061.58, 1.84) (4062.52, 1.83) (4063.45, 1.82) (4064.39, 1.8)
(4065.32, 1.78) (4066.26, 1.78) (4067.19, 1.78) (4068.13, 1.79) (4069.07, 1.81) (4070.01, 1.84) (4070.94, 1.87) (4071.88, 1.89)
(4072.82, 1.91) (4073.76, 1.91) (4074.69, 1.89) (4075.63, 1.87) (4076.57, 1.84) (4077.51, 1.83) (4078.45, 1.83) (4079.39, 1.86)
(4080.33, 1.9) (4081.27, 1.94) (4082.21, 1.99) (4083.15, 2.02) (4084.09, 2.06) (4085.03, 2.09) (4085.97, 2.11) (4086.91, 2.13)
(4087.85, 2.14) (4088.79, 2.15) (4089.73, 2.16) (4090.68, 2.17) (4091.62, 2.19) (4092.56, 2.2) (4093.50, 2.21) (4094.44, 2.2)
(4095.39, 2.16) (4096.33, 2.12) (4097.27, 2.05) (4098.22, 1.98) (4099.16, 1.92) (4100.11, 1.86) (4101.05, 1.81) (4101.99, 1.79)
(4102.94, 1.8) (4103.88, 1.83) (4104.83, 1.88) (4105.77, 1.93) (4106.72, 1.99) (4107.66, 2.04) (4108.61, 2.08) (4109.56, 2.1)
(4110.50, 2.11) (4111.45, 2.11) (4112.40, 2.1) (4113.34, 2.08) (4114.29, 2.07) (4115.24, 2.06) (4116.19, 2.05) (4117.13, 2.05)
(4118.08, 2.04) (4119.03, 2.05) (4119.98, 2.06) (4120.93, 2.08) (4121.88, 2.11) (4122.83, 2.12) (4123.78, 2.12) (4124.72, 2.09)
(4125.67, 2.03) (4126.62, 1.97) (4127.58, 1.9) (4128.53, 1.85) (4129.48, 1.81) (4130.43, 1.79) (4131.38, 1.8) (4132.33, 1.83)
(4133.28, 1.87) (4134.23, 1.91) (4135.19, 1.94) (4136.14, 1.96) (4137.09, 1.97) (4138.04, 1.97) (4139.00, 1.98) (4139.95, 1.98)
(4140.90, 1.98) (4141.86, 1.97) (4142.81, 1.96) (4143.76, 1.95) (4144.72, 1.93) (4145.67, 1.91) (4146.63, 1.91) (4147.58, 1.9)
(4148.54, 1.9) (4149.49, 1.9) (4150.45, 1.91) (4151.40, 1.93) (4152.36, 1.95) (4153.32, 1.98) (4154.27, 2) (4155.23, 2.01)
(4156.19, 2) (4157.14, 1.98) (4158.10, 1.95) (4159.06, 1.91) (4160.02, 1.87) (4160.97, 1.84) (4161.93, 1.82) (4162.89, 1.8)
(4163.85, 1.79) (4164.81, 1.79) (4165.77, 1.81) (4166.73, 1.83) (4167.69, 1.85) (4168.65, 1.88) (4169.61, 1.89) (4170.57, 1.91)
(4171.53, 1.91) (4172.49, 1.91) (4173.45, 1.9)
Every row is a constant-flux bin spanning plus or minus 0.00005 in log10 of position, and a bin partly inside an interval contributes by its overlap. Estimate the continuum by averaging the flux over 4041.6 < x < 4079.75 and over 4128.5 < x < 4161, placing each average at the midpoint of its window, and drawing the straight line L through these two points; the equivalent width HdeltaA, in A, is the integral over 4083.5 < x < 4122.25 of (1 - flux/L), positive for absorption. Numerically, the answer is -2.9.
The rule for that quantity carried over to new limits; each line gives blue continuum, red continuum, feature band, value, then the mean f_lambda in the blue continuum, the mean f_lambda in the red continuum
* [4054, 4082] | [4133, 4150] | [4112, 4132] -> -1.0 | 1.86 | 1.94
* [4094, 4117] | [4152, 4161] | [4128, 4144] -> 0.5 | 2.01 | 1.96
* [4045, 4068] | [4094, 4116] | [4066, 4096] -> -0.6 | 1.89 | 2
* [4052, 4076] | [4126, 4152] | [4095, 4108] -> -0.3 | 1.87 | 1.91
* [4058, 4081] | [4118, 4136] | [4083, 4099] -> -2.0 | 1.85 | 1.96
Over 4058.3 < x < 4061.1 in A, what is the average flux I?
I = 1.87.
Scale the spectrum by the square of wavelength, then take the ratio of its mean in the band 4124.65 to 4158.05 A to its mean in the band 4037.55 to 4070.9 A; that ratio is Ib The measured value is 1.1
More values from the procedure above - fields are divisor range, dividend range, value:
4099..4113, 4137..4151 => 1.01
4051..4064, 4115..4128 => 1.12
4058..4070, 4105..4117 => 1.16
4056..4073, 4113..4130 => 1.13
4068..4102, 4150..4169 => 0.99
